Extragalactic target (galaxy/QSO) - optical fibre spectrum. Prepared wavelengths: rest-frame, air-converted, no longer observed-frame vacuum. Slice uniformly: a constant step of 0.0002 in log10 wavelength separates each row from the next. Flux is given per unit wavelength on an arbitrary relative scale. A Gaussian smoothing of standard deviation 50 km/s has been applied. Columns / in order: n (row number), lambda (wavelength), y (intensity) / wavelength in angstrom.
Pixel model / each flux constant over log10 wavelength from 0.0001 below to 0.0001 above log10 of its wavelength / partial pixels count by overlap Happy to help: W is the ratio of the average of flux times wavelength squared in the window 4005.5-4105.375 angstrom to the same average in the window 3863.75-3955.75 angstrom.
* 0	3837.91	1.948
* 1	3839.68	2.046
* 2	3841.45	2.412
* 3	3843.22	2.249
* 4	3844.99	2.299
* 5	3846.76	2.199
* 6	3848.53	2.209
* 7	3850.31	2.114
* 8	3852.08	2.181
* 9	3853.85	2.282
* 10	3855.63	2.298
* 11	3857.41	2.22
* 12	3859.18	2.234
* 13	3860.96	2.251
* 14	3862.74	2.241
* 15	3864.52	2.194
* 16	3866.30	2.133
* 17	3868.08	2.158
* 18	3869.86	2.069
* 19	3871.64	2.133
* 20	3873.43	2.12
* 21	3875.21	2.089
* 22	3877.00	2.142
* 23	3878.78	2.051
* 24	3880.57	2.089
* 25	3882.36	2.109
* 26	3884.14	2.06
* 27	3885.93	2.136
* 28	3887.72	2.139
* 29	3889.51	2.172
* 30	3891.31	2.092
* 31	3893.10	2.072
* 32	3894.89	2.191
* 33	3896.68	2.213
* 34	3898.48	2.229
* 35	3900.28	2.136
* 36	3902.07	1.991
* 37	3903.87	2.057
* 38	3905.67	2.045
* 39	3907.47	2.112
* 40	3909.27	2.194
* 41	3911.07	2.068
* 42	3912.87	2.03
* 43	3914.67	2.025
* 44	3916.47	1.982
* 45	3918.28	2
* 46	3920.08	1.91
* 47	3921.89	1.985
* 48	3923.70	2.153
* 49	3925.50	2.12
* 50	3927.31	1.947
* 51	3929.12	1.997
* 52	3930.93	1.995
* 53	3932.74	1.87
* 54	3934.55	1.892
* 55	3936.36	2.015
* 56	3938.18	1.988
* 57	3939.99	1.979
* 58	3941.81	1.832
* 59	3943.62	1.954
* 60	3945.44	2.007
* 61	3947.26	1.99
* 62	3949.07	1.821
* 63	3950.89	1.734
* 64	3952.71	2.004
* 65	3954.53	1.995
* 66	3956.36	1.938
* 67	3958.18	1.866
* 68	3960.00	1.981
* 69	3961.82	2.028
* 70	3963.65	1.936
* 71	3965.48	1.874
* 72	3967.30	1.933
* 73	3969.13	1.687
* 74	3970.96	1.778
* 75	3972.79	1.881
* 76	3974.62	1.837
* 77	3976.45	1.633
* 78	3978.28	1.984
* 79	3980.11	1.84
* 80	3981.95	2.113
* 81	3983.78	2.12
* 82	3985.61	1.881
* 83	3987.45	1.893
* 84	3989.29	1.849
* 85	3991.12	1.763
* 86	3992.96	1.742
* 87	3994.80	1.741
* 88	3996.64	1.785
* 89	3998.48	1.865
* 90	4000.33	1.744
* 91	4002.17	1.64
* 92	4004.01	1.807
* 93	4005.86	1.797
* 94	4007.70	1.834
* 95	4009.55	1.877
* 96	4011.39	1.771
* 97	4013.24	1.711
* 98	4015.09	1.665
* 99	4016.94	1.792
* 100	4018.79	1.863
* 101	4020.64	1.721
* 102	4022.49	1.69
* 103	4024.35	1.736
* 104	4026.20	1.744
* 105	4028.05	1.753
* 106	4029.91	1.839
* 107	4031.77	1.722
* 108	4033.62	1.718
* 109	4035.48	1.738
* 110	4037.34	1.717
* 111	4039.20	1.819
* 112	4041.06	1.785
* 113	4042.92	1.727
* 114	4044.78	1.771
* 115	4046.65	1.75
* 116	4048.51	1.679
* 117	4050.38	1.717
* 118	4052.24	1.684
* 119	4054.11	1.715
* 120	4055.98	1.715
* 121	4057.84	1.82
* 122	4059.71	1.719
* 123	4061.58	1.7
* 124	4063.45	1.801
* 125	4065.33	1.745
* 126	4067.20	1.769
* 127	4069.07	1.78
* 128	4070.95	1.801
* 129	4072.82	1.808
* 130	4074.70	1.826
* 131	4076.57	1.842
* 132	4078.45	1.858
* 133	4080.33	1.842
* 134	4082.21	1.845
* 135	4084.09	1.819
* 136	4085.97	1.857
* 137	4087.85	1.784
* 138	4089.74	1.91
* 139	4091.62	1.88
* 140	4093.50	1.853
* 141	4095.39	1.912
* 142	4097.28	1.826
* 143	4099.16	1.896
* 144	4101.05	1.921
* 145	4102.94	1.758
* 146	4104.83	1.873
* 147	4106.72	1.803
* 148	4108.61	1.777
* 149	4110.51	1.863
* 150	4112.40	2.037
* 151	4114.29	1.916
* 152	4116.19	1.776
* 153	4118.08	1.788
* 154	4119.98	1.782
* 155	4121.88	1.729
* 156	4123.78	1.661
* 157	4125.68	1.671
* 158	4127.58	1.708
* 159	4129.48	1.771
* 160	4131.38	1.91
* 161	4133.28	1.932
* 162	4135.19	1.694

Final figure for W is 0.94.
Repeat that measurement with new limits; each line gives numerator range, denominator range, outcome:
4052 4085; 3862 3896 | 0.92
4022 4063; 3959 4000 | 0.96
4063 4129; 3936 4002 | 1.03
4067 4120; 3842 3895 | 0.95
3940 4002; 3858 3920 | 0.93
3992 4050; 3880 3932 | 0.90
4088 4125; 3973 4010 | 1.06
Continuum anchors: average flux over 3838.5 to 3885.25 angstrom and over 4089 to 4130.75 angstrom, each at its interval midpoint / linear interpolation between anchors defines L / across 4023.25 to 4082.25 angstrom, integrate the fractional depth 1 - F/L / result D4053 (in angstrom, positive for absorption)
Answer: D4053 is 4.3 angstrom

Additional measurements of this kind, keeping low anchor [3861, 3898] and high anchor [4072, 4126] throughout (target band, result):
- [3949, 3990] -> 2.3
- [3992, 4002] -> 1.1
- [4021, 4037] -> 1.6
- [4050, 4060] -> 0.9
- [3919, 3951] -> 1.5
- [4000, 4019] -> 1.8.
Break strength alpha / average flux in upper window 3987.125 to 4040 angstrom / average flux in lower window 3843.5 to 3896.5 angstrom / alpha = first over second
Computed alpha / 0.82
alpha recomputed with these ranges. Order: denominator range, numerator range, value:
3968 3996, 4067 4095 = 0.99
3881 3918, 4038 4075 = 0.84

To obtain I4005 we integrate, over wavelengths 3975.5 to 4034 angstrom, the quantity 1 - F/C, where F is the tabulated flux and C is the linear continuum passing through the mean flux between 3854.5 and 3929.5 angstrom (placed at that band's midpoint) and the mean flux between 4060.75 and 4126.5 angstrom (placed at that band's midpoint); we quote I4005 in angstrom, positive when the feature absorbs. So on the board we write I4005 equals 4.4 angstrom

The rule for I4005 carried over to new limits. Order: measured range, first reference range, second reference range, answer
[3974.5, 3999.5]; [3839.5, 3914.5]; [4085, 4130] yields 1.7 angstrom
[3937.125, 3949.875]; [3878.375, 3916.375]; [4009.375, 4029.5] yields 0.2 angstrom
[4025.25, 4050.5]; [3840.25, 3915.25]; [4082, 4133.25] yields 2.3 angstrom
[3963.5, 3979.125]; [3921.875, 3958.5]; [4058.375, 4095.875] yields 0.7 angstrom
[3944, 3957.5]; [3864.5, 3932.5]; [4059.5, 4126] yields 0.6 angstrom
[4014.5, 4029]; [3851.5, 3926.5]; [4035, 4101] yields 1.0 angstrom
